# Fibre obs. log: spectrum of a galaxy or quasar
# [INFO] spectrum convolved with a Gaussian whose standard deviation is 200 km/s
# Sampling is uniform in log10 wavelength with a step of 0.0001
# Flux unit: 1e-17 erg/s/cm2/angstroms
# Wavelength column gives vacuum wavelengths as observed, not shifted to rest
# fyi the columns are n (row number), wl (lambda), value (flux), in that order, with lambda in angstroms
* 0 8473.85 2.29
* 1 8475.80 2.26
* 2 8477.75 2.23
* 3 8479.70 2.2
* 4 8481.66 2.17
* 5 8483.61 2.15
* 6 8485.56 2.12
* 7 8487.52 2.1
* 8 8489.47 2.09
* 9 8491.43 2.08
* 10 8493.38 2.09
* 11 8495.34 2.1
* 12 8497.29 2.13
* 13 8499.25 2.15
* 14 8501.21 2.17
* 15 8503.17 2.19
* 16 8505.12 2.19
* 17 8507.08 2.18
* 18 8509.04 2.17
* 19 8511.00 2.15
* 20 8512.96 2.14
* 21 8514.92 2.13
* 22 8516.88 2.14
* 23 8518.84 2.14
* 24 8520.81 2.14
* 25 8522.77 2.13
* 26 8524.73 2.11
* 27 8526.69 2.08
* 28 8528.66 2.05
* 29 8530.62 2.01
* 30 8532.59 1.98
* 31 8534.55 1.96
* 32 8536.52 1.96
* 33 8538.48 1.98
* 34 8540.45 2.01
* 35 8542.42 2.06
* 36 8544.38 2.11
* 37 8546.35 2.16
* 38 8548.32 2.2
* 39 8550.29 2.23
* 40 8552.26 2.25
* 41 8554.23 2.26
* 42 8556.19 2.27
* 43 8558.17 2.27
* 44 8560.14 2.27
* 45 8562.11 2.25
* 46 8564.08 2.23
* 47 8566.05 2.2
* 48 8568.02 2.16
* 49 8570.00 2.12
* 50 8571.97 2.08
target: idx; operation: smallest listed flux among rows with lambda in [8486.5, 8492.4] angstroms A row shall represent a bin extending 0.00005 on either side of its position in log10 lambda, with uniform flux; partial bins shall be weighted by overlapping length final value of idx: 2.08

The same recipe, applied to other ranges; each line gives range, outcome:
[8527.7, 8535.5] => 1.96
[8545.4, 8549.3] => 2.16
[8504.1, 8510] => 2.17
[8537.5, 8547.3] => 1.98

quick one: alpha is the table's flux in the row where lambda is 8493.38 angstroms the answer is 2.09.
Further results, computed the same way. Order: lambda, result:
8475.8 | 2.26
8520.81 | 2.14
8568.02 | 2.16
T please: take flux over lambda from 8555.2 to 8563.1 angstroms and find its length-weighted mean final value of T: 2.27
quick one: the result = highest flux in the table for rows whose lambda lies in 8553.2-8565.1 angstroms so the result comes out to 2.27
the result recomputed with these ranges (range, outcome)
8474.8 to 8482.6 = 2.26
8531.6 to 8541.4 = 2.01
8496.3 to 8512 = 2.19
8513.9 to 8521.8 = 2.14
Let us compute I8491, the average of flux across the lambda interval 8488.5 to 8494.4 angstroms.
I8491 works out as 2.09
